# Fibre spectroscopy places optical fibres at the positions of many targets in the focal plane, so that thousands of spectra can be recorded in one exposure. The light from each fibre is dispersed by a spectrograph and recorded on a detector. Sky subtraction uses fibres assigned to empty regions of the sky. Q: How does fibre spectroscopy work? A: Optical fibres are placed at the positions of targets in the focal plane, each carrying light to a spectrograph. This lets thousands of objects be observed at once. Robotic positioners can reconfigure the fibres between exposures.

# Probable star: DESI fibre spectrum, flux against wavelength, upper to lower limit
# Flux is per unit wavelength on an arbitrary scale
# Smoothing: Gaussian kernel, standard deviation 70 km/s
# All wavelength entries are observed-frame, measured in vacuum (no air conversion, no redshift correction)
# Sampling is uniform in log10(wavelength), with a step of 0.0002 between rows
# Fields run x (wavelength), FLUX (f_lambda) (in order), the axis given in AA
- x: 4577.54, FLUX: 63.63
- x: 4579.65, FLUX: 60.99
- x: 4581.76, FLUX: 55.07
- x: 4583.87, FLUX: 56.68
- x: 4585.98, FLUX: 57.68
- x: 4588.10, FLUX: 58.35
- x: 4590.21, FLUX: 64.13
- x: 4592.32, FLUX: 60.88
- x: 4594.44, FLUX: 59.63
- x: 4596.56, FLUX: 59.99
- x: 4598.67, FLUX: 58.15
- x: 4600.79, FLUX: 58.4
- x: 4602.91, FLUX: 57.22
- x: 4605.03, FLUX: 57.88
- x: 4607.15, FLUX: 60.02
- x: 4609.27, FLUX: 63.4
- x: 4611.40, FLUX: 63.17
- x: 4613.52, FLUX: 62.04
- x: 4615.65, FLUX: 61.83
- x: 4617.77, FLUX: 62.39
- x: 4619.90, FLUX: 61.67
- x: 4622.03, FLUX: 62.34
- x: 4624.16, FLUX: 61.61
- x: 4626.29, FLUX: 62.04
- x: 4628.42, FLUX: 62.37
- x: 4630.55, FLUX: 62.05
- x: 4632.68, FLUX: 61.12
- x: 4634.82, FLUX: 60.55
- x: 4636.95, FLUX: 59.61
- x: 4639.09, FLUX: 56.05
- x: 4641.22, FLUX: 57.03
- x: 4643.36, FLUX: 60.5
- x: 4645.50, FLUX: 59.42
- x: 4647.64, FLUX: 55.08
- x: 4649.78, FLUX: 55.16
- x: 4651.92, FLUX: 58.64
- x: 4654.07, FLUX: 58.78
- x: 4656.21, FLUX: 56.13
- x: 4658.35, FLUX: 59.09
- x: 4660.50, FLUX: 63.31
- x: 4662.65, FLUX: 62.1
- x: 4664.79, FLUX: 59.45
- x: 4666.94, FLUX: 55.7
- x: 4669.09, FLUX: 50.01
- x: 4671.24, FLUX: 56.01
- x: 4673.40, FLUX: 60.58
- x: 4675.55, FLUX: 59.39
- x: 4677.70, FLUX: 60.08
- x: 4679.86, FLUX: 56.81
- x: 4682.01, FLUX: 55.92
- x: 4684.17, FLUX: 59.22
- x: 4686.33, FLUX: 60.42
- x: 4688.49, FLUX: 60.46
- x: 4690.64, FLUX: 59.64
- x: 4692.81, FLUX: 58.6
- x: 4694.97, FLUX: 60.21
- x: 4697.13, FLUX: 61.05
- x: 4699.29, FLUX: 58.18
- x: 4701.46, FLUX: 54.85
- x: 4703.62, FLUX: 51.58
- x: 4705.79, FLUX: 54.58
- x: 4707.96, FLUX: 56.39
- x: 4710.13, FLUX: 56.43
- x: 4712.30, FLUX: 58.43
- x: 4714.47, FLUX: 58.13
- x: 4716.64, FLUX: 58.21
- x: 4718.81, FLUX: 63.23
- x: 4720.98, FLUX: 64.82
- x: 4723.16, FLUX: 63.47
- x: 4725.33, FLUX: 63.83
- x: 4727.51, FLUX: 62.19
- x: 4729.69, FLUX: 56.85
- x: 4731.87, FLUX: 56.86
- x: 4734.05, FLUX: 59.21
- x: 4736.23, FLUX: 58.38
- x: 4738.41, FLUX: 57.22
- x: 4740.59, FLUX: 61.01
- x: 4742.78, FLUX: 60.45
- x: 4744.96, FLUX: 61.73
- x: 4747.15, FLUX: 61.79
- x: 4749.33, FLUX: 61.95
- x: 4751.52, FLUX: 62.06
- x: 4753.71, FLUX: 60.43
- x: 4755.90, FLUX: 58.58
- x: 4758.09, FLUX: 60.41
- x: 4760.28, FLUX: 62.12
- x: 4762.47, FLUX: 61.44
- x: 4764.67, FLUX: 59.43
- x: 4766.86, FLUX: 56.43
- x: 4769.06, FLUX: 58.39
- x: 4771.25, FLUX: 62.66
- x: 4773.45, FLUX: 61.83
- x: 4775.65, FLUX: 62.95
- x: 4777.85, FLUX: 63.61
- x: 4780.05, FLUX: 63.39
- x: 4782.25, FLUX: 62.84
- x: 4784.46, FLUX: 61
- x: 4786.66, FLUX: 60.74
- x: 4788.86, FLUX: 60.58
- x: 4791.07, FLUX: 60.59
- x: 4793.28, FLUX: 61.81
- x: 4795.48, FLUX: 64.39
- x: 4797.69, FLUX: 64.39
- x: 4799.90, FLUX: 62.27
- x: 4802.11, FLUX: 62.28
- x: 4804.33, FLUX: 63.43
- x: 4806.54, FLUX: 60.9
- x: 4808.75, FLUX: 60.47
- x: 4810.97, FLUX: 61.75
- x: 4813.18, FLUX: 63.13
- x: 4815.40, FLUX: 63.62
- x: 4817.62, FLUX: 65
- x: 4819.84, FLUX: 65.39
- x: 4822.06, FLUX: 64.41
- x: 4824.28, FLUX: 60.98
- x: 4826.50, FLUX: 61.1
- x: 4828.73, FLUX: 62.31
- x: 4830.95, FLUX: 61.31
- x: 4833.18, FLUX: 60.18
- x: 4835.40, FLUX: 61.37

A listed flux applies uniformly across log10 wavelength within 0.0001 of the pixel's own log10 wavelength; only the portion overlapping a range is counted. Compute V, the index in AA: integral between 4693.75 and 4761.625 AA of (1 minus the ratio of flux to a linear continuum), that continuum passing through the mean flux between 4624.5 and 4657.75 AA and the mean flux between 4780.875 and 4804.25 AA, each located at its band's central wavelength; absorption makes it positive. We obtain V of 1.5 AA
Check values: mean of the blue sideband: 59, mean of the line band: 59.5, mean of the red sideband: 62.2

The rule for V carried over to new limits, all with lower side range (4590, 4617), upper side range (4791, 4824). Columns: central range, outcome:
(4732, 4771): 1.4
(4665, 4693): 1.6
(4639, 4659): 1.1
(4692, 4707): 1.1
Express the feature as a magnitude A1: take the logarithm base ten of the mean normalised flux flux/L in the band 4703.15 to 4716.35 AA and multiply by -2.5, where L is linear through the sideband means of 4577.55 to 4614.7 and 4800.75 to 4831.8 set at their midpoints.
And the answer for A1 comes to 0.09 mag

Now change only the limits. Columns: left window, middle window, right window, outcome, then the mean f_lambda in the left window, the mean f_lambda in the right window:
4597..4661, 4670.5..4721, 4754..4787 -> 0.04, 59.9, 61.1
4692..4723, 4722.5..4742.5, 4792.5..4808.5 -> -0.01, 58.4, 62.7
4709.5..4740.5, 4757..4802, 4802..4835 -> 0.00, 59.9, 62.4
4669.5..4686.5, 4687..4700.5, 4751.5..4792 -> -0.02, 58.1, 61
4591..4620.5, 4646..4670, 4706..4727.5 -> 0.05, 60.5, 60.2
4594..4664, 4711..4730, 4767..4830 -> 0.00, 60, 62.3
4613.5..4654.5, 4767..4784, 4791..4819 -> 0.01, 60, 62.7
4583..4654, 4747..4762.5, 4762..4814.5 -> 0.01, 59.9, 61.7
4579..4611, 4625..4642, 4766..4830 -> -0.01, 59.3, 62.2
